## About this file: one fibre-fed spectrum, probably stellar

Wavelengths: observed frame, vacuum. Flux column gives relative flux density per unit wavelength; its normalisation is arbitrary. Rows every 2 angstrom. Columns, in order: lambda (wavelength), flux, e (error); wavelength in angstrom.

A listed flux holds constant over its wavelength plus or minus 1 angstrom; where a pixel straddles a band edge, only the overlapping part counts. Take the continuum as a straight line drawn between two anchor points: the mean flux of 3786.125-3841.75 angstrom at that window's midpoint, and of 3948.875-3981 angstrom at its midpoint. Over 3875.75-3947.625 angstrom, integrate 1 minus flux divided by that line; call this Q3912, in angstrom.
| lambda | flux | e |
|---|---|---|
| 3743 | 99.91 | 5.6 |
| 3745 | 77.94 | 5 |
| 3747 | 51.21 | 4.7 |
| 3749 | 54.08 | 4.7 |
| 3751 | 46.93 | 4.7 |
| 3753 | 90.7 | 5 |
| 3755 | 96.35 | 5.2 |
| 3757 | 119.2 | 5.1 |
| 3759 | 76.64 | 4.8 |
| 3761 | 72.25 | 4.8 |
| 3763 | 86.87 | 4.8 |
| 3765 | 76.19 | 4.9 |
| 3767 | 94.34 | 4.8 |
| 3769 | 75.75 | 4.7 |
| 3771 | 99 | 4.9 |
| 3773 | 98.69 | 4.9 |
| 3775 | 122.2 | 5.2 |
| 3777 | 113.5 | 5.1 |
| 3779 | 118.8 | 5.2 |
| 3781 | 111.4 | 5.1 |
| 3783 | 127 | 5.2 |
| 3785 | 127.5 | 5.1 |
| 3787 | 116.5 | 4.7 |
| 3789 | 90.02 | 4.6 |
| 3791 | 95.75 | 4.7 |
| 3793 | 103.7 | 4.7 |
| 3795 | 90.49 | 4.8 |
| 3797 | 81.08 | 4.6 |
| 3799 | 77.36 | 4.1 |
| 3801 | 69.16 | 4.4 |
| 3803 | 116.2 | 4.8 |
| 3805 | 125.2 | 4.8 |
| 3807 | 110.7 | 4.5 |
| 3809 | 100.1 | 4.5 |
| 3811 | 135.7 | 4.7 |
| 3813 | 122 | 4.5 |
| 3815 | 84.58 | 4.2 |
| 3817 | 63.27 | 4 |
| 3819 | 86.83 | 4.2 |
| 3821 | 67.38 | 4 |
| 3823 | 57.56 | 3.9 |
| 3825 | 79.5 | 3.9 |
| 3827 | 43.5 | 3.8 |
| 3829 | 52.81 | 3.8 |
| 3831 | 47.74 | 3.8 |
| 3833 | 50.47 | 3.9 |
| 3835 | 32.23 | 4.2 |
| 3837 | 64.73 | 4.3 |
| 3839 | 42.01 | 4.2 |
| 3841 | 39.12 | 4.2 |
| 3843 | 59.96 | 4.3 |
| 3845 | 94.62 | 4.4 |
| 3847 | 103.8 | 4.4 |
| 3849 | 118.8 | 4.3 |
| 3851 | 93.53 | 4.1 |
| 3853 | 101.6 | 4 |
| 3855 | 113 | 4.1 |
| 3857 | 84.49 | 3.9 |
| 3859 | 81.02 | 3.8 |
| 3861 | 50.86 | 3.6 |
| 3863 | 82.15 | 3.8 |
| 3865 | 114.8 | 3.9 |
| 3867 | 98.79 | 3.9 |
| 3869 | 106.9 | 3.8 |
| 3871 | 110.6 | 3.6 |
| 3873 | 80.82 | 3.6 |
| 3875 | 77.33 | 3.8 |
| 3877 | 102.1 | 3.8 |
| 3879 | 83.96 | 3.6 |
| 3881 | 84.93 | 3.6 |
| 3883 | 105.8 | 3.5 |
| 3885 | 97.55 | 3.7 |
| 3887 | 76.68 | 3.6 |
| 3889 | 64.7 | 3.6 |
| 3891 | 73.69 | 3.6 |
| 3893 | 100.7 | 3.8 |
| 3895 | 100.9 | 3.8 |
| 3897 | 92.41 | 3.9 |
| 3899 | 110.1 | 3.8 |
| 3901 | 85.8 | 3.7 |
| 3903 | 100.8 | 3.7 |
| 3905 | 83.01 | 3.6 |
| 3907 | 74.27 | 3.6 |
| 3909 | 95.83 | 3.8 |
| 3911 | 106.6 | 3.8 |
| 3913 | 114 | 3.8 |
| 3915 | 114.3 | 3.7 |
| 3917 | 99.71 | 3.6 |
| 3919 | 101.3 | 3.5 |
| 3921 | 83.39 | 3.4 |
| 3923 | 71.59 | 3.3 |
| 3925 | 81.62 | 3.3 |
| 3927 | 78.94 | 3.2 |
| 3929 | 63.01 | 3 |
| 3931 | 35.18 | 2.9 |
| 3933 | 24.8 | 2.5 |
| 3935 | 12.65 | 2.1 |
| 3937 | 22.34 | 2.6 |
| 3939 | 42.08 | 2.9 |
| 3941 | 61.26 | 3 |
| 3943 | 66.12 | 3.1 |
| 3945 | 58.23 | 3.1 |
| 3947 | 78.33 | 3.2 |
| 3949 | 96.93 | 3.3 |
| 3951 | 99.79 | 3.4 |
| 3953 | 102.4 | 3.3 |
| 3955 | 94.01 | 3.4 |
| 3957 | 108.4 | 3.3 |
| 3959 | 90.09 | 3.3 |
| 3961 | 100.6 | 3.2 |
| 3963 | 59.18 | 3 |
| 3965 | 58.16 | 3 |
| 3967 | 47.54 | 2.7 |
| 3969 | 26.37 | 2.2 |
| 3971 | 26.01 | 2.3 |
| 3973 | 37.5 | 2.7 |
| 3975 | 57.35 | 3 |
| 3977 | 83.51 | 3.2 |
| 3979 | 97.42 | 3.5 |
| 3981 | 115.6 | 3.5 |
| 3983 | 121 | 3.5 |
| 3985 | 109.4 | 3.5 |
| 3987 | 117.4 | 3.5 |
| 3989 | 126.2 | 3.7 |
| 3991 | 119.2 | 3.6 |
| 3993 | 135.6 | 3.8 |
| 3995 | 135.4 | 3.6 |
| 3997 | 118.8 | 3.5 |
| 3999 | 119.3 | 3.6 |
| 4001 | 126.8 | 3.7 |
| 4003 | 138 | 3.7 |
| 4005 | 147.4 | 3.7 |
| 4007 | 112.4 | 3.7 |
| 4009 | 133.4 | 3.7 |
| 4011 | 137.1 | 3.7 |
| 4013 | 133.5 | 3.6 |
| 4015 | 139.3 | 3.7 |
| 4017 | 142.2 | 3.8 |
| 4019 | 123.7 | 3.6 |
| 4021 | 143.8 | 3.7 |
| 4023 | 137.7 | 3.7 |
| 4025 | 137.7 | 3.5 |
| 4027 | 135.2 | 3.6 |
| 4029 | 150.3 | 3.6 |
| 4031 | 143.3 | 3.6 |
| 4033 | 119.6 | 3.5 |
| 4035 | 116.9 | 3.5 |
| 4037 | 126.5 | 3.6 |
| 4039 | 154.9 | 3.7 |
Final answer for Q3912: -2.13 angstrom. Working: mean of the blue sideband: 80.3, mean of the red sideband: 74.7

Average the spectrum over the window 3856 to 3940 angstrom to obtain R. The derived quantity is 82.7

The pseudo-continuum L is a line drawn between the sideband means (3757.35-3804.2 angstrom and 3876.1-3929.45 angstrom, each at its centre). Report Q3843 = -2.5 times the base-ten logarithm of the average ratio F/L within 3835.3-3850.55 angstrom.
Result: 0.270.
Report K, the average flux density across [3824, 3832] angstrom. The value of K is 55.9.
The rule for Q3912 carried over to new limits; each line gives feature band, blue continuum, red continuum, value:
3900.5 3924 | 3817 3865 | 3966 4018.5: -1.39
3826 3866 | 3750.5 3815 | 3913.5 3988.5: 7.28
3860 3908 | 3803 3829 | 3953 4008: 1.39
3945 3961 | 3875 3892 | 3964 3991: -2.36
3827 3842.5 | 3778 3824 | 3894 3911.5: 7.99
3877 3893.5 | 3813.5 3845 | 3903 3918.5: -0.03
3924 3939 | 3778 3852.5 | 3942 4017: 7.91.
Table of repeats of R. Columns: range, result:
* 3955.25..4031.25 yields 110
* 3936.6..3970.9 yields 71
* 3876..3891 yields 87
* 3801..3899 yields 85.1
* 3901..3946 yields 72.6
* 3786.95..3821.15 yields 96.6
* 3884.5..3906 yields 89.5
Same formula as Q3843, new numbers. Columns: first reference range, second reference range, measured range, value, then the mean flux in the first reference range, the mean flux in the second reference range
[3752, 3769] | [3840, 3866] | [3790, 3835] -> 0.06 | 88.3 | 87.5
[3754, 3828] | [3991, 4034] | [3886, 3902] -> 0.27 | 95.5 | 133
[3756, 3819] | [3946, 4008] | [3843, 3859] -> 0.01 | 99.8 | 97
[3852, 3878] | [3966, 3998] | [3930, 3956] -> 0.45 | 92.7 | 92.1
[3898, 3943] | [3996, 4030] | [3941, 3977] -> 0.35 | 75.4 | 134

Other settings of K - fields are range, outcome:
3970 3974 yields 31.8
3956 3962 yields 99.7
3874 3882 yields 87.1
